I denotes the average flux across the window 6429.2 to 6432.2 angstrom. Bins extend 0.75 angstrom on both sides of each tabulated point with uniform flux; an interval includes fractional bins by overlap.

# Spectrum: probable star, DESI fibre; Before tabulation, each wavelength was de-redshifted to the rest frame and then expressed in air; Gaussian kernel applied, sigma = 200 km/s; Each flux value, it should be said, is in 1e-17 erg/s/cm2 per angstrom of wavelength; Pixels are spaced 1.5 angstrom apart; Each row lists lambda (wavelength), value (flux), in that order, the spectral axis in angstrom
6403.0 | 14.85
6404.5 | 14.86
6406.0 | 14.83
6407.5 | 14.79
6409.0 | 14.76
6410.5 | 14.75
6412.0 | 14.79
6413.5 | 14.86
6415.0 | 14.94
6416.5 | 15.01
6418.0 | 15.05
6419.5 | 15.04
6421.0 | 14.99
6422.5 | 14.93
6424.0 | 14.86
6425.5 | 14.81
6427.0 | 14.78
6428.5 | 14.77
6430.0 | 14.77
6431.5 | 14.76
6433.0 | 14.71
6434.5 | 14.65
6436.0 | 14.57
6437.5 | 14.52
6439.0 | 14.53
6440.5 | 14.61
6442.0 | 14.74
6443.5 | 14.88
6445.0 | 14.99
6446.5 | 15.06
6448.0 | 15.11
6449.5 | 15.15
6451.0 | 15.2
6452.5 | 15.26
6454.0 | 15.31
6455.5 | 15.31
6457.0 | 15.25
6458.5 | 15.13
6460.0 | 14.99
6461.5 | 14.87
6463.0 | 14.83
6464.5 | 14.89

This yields 14.8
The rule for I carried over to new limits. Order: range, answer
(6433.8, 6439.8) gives 14.6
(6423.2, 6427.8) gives 14.8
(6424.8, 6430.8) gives 14.8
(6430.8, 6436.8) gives 14.7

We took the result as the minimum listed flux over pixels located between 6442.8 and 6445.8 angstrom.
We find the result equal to 14.88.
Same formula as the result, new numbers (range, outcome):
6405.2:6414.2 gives 14.75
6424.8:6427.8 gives 14.78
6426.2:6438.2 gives 14.52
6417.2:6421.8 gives 14.99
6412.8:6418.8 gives 14.86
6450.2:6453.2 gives 15.2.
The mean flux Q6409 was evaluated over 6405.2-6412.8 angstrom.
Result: 14.8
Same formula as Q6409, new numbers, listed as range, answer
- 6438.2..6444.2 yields 14.7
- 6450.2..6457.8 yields 15.3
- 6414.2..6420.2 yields 15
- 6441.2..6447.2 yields 14.9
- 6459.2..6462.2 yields 14.9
